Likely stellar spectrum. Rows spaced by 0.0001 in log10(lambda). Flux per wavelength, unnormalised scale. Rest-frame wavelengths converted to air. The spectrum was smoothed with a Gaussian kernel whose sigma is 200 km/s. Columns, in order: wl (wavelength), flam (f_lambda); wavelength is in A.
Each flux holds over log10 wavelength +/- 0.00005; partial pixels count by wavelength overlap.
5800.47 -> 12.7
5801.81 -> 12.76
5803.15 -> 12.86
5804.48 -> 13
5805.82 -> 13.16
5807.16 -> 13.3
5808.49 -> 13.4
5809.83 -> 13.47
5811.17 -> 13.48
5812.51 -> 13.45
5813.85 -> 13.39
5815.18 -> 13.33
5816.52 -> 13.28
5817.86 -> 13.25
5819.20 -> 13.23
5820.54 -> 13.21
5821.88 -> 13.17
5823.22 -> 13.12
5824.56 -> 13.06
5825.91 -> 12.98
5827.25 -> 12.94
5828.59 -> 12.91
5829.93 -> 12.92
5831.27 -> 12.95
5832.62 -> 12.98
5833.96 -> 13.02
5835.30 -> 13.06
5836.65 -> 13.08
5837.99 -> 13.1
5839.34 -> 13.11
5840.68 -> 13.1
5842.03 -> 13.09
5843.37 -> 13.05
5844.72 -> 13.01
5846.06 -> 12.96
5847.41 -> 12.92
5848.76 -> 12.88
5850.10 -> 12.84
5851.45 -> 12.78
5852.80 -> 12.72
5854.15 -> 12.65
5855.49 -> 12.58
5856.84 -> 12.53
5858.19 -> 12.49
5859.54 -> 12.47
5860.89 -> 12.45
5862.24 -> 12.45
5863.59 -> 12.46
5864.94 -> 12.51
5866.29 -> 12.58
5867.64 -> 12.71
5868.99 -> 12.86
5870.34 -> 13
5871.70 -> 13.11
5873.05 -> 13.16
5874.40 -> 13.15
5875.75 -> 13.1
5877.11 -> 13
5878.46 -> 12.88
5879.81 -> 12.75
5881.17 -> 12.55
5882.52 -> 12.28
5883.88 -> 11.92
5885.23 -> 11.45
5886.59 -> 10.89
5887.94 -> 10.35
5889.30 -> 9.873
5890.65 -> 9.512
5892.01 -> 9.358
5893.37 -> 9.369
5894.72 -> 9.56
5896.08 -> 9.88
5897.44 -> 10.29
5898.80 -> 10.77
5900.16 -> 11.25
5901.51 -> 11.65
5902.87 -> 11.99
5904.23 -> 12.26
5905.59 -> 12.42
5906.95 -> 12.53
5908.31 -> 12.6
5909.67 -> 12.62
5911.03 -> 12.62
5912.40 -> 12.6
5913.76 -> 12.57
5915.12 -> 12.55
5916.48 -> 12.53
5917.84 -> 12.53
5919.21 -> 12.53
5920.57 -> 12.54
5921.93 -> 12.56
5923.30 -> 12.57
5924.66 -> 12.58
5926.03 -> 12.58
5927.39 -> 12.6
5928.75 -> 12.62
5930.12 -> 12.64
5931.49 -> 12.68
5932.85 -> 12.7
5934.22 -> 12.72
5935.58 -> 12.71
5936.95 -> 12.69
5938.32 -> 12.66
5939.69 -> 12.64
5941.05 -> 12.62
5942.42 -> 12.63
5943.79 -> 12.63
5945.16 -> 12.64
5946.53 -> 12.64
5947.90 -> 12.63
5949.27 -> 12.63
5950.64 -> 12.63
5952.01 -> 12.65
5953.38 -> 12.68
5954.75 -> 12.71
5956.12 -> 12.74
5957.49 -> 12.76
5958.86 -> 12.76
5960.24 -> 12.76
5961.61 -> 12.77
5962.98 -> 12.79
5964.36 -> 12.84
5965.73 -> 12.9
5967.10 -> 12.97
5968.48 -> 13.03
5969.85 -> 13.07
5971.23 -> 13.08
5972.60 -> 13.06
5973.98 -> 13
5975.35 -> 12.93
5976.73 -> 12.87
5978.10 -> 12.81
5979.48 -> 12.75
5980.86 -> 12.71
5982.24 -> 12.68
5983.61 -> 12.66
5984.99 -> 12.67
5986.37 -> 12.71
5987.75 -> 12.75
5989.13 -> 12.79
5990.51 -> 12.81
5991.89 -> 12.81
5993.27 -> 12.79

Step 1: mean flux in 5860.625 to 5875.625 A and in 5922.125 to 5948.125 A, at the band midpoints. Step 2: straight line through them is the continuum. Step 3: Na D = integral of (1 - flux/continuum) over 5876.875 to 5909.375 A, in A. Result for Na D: 3.7 A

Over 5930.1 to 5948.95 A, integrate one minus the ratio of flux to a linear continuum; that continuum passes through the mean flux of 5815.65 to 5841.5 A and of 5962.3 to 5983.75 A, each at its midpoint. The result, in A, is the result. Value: 0.4 A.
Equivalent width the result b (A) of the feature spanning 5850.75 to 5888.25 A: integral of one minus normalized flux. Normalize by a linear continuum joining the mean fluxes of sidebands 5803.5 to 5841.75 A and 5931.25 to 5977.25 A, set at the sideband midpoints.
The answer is 1.5 A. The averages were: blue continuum 13.2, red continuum 12.8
